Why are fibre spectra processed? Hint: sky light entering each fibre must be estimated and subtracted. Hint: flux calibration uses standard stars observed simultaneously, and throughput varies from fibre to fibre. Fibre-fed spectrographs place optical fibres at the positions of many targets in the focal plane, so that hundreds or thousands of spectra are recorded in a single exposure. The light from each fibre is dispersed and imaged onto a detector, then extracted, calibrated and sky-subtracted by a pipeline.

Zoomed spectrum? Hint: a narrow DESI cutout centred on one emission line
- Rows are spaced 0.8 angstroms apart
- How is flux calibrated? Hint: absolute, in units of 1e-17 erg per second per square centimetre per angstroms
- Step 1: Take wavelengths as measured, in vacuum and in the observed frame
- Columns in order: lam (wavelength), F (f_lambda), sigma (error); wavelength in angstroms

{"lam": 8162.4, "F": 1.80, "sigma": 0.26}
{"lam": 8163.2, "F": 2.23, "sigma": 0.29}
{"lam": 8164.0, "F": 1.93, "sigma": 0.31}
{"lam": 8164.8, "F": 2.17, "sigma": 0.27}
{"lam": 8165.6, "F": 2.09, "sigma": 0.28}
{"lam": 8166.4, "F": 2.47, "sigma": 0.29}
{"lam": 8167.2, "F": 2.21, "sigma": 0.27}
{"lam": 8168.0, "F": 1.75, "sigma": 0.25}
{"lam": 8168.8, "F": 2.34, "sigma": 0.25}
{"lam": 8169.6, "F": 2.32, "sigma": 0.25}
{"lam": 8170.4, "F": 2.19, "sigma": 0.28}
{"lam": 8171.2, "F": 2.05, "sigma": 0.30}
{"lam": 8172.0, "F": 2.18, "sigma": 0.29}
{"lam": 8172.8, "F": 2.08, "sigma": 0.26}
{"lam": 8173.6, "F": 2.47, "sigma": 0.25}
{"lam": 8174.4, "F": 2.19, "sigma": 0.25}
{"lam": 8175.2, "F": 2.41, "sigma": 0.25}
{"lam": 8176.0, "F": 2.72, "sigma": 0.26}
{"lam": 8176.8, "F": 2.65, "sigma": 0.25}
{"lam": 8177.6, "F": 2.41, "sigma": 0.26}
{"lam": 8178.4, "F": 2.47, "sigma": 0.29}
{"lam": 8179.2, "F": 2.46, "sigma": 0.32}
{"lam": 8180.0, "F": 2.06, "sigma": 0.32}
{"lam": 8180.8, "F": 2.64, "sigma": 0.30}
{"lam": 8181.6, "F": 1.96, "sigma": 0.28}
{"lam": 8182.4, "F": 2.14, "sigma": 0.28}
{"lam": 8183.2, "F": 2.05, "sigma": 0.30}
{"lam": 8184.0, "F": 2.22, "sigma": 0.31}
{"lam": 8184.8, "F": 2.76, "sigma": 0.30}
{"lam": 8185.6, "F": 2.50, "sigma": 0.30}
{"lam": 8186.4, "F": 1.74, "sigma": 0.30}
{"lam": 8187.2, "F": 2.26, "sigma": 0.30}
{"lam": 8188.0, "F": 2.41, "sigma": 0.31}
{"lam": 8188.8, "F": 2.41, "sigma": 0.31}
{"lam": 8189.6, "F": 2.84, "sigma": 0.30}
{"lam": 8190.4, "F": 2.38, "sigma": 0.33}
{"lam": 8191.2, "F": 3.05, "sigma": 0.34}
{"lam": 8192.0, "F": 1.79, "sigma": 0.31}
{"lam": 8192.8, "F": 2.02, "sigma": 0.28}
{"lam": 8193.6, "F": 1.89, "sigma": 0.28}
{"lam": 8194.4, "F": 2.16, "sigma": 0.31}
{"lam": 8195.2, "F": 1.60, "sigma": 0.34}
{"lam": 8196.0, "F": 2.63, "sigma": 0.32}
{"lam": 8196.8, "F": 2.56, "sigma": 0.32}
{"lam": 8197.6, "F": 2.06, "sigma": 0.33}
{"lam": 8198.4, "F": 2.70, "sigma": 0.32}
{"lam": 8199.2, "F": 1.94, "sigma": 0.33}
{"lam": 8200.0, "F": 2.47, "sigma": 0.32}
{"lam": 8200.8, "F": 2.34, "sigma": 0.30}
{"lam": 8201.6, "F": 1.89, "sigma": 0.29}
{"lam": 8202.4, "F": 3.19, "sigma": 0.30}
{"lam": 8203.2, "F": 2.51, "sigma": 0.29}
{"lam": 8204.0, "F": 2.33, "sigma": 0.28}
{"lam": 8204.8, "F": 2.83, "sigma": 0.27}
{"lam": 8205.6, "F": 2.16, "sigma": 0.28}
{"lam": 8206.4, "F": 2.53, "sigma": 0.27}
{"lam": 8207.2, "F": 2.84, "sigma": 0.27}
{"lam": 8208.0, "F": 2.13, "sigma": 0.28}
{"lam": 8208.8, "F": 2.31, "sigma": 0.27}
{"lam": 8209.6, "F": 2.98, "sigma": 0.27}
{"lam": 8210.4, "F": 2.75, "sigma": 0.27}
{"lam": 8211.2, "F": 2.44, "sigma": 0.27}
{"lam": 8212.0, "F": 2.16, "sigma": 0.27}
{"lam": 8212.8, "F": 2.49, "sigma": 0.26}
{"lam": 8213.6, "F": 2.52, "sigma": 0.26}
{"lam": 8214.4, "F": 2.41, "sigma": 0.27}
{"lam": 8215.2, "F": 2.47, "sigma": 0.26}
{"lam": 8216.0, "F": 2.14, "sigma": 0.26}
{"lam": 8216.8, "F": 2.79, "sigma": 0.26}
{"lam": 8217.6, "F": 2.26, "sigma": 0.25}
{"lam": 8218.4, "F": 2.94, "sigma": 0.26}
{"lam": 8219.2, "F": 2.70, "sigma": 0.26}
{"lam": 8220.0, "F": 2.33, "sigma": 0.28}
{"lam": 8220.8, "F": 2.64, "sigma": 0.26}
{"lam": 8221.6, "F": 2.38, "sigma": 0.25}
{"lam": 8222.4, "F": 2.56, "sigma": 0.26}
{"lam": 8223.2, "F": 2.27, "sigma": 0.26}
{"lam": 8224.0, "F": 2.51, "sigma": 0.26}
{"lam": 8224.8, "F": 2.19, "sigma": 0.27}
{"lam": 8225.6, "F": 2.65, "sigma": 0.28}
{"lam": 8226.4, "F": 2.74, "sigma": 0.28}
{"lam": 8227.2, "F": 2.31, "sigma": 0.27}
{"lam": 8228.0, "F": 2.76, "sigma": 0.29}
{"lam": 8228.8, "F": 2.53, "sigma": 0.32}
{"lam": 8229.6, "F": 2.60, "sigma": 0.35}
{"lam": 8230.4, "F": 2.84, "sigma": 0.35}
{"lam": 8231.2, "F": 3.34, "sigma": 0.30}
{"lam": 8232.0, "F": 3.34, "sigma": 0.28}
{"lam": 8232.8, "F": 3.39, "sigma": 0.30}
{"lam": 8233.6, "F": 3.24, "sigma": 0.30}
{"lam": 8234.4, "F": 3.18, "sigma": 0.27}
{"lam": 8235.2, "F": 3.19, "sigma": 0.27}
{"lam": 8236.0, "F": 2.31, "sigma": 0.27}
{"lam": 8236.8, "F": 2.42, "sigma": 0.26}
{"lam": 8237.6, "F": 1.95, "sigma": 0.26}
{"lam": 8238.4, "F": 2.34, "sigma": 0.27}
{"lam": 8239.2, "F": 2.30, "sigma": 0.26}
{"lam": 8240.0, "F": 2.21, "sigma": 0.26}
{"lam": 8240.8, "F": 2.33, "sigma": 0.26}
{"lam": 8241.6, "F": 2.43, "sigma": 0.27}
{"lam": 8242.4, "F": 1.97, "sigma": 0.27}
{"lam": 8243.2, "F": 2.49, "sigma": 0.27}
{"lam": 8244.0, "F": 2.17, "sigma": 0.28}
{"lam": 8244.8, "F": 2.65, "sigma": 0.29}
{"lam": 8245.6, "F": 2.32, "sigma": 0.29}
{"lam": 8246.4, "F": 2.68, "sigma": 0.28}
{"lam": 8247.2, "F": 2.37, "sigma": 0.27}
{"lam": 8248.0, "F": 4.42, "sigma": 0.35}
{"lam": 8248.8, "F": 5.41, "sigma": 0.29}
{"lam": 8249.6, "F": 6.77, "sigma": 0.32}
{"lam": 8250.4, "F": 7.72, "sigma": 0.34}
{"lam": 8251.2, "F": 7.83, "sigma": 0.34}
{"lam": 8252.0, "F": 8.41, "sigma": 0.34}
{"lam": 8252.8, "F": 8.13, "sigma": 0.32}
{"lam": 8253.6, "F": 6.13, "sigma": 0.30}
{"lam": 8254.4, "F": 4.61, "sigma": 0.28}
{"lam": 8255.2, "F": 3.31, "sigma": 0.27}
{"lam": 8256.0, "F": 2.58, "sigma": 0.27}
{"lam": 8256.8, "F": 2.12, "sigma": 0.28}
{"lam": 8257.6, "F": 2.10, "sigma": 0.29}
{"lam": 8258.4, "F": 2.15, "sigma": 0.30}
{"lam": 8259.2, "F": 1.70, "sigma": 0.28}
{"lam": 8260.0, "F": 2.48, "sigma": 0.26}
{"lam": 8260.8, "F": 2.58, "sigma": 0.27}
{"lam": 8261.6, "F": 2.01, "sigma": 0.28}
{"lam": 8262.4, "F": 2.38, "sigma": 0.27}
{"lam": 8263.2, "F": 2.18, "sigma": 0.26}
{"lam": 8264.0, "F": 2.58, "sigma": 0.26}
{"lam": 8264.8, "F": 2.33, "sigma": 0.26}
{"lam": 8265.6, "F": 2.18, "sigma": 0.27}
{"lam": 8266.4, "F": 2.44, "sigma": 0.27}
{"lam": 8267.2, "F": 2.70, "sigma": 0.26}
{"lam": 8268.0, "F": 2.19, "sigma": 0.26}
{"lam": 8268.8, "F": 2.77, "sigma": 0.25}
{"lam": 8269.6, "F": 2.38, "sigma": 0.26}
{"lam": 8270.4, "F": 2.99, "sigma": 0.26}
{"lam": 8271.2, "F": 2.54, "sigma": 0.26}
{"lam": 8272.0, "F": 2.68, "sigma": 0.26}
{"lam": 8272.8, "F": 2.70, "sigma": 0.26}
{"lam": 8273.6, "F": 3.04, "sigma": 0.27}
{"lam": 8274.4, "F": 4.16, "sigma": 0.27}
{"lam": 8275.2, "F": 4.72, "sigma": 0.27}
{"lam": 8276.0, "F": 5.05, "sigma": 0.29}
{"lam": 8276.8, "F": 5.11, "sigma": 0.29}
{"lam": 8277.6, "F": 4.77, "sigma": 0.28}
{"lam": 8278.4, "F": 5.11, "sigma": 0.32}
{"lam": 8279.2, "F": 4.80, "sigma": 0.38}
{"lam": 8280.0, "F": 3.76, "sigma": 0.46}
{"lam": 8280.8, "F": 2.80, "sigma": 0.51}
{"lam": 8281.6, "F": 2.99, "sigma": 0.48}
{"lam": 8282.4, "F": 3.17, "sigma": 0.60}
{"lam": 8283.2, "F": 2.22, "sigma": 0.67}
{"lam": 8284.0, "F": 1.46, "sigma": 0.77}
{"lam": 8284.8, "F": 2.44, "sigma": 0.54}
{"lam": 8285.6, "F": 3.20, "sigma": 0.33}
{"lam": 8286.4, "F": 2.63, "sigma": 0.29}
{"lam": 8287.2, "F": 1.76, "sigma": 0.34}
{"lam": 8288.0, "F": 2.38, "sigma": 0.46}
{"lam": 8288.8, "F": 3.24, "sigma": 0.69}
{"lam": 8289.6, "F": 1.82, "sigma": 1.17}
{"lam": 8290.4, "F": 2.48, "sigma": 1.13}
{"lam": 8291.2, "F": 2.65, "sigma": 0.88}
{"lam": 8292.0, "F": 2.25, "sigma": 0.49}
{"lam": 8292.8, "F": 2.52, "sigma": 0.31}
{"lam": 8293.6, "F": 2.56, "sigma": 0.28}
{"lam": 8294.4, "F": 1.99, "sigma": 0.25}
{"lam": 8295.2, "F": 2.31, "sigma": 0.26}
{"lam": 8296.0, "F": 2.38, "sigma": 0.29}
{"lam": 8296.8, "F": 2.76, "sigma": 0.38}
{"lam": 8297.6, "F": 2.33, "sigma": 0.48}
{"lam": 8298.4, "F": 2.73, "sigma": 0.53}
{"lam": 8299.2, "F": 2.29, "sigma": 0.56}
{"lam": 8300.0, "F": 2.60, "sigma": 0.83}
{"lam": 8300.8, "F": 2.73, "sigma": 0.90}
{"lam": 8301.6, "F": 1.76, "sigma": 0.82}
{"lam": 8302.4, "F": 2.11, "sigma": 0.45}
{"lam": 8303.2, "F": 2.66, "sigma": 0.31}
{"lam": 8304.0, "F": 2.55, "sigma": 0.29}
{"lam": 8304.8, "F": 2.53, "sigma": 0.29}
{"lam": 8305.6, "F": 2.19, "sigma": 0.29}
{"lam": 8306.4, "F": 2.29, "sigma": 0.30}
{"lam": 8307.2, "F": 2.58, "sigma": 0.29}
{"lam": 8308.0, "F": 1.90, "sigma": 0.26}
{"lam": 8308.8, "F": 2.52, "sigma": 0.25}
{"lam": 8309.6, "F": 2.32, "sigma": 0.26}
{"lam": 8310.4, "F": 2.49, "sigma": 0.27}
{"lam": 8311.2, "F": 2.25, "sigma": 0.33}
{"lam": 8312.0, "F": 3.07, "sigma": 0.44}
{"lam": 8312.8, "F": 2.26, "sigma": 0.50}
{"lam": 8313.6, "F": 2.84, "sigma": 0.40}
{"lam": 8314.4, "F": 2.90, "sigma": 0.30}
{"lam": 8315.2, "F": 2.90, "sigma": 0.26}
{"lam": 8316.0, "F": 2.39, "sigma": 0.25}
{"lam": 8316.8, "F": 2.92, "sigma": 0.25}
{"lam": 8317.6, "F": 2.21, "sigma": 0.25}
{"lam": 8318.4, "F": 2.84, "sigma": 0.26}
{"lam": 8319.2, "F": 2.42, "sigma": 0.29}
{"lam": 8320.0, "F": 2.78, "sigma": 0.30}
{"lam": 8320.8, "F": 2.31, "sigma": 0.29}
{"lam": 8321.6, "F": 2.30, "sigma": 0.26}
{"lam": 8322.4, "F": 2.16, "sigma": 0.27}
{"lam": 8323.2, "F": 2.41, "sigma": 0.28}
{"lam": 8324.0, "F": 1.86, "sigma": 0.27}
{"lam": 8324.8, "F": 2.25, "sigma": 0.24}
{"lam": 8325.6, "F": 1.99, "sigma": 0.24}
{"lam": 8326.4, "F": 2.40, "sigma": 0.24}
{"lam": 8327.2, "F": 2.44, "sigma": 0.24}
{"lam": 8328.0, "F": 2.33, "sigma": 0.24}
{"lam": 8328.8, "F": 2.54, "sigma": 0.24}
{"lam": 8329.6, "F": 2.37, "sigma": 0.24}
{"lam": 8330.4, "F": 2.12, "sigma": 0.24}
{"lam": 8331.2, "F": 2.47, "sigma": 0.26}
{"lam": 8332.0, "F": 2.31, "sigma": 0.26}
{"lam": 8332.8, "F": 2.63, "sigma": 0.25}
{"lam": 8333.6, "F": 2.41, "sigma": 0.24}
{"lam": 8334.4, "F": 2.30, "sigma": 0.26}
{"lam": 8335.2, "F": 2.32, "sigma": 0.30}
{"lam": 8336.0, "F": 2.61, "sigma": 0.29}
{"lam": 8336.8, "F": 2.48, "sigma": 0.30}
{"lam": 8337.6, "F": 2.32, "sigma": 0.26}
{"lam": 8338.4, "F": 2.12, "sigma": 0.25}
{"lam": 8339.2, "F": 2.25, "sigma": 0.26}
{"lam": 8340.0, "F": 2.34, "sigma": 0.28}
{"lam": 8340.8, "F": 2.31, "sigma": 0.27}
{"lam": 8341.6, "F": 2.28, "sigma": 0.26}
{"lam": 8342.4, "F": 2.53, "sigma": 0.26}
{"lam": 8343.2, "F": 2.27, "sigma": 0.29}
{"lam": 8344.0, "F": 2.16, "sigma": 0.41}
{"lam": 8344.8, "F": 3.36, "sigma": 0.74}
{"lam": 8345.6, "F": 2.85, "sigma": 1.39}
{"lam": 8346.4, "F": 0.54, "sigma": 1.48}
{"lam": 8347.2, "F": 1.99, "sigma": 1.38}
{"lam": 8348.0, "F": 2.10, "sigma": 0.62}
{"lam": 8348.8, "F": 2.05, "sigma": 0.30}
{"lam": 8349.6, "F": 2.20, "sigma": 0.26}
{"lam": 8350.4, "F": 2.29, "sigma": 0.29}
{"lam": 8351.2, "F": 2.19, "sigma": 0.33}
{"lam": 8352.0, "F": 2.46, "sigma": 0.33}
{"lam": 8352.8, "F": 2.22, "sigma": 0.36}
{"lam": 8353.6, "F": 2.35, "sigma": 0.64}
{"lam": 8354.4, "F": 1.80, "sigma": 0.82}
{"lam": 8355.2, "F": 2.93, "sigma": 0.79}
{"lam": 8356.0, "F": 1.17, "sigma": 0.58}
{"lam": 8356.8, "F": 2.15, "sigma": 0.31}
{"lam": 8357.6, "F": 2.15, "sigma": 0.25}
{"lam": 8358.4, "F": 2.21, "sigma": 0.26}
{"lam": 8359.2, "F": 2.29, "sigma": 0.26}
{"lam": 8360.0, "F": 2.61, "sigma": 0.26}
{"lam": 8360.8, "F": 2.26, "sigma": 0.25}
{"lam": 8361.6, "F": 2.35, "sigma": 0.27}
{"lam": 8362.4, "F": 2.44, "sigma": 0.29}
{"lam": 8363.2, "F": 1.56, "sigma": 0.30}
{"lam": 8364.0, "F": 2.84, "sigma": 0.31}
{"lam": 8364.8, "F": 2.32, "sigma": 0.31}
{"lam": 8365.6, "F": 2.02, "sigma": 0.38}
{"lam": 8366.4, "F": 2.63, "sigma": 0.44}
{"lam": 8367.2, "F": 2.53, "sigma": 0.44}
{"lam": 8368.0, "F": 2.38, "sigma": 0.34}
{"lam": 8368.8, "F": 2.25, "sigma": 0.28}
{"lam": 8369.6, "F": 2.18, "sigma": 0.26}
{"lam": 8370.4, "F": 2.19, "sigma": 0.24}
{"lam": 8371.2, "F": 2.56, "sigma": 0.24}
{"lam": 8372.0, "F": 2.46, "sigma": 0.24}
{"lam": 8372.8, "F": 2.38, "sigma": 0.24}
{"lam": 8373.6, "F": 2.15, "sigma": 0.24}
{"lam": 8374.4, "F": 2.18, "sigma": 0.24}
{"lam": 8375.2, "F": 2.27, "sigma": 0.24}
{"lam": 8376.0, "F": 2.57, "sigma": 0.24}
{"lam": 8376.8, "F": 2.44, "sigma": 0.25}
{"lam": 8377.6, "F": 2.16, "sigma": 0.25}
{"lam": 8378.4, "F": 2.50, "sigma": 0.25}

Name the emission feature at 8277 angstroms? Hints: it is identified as [N II]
